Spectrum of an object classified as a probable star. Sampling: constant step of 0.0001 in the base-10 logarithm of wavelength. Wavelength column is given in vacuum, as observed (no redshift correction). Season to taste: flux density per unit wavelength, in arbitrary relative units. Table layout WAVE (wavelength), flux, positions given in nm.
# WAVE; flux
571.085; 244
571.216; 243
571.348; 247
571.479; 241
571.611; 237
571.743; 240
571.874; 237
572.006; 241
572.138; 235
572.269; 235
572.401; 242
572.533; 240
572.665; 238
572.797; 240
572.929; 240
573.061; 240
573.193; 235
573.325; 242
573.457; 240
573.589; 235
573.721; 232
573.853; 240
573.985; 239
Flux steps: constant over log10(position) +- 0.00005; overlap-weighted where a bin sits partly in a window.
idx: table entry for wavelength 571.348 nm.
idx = 247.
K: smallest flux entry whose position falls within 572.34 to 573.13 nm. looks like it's 238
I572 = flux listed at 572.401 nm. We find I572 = 242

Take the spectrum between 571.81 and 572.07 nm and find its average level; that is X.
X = 239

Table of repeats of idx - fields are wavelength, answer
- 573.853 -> 240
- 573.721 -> 232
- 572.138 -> 235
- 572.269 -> 235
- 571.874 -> 237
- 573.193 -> 235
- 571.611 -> 237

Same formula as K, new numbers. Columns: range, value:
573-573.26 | 235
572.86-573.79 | 232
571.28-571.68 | 237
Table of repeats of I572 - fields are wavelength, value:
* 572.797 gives 240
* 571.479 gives 241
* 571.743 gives 240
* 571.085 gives 244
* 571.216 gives 243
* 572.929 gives 240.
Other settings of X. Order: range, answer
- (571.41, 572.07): 239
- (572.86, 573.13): 240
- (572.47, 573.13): 239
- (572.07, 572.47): 237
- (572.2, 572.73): 239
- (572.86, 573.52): 239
